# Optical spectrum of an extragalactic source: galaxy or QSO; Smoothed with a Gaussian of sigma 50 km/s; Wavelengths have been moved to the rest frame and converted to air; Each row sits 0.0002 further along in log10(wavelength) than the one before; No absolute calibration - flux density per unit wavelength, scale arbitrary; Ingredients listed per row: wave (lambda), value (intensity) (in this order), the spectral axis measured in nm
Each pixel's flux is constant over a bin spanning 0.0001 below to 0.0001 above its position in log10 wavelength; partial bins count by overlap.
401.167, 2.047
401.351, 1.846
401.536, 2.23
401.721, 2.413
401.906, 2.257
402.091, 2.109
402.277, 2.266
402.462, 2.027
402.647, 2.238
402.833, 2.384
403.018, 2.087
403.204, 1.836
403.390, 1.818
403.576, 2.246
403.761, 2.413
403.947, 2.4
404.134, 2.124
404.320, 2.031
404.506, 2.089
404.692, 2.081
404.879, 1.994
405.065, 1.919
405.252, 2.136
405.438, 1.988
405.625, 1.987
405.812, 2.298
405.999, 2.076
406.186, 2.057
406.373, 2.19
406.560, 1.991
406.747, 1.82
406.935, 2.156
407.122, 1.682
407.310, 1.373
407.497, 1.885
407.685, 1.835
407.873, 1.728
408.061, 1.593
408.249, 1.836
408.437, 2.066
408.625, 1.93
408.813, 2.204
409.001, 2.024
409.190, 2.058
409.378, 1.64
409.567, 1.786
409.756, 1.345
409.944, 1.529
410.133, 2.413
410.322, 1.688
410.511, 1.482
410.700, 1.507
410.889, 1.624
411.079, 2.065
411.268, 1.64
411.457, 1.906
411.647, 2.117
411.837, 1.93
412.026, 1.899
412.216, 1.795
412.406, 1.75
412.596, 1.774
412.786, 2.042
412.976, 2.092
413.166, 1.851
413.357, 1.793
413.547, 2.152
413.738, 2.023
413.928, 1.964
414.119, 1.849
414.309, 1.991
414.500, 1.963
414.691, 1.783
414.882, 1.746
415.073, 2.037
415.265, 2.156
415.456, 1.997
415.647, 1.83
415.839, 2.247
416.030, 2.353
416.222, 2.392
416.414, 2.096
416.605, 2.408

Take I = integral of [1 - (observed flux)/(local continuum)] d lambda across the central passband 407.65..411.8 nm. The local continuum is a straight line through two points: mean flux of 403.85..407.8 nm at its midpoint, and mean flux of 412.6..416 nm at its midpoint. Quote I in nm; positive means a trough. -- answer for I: 0.354 nm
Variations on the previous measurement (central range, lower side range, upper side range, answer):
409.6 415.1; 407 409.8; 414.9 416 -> 0.27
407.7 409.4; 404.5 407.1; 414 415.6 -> 0.09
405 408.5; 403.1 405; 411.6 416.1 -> 0.23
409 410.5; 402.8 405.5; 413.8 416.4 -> 0.21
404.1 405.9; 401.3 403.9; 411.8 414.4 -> 0.04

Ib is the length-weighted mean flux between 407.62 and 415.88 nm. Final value 1.88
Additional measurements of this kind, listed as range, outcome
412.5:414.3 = 1.95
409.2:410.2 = 1.75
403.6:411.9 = 1.93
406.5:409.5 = 1.86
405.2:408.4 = 1.92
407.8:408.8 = 1.86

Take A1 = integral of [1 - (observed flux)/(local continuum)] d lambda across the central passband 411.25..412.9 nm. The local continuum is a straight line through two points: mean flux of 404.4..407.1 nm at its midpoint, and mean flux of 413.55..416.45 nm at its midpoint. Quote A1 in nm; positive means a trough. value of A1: 0.12 nm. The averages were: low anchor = 2.05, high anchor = 2.03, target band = 1.89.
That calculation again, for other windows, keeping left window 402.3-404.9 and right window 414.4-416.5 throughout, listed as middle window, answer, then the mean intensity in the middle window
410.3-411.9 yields 0.237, 1.77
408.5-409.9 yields 0.166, 1.85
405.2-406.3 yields 0.015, 2.09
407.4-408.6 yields 0.157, 1.83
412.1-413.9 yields 0.130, 1.92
